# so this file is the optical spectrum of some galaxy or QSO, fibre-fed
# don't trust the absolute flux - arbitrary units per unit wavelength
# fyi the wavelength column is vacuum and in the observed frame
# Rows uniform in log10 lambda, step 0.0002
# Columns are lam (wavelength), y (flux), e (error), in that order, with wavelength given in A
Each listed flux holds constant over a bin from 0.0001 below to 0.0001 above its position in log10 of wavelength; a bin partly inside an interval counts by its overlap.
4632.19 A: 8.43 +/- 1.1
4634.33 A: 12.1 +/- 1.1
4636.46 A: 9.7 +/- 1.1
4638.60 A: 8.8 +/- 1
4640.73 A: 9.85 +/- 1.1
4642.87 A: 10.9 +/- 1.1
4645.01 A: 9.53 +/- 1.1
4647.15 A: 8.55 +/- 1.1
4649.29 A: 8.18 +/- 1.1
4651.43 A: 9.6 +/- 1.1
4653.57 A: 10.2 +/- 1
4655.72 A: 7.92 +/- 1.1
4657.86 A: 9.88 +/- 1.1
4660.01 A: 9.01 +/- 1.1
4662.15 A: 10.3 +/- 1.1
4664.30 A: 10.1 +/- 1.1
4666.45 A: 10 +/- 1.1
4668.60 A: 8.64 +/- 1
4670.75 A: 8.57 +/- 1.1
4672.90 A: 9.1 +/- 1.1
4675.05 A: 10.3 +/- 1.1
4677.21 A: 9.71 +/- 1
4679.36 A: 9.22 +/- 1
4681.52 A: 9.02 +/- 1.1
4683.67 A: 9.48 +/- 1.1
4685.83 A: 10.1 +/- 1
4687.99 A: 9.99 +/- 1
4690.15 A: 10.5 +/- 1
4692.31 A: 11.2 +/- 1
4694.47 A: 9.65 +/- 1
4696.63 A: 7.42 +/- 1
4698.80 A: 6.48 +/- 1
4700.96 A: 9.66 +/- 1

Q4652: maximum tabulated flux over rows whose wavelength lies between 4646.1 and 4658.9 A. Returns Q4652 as 10.2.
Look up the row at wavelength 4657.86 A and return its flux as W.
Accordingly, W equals 9.88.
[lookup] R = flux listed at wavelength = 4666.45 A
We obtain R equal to 10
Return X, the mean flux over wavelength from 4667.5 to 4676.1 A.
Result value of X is 9.16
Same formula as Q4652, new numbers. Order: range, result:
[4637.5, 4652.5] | 10.9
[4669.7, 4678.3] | 10.3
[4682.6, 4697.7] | 11.2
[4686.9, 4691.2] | 10.5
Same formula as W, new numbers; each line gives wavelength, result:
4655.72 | 7.92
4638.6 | 8.8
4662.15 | 10.3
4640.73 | 9.85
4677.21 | 9.71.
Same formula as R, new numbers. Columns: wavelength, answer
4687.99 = 9.99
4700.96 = 9.66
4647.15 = 8.55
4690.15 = 10.5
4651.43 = 9.6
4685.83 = 10.1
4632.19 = 8.43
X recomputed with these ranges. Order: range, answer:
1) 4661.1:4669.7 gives 9.75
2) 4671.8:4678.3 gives 9.7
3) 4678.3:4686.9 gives 9.45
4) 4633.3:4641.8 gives 10.1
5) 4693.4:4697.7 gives 8.54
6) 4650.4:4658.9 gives 9.4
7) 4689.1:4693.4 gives 10.9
